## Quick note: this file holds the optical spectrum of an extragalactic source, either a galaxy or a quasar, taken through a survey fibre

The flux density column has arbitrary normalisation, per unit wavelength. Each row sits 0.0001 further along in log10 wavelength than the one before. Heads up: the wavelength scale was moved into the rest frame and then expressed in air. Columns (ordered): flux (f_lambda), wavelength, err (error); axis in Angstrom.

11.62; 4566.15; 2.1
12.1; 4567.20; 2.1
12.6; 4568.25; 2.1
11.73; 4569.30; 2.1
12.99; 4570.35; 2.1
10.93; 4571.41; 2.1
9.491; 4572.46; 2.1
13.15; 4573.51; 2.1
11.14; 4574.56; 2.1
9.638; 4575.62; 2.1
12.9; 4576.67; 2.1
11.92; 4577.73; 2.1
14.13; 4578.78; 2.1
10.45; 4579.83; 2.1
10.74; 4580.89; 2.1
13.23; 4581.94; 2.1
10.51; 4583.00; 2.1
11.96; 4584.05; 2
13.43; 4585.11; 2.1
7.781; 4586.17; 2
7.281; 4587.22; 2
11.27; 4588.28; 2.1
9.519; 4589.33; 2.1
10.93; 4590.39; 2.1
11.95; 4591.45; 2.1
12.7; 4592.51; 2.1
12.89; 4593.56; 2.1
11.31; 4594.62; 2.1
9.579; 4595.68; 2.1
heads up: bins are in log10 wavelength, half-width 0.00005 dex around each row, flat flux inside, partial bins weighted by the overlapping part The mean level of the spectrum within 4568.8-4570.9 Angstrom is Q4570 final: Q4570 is 12.3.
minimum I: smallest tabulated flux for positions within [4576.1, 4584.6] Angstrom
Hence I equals 10.45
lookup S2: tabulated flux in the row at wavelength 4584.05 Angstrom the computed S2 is 11.96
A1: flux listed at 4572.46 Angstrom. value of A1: 9.491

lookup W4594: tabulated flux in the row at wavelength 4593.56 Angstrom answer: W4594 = 12.89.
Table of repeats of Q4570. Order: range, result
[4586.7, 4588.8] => 9.26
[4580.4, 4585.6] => 12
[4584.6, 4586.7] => 10.6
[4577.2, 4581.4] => 11.8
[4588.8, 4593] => 11.3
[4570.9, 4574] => 11.2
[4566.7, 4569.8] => 12.2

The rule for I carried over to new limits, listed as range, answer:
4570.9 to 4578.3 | 9.491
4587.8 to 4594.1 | 9.519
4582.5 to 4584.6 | 10.51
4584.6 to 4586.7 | 7.781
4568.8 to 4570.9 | 11.73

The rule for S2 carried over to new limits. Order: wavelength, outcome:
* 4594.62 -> 11.31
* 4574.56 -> 11.14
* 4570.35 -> 12.99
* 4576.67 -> 12.9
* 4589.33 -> 9.519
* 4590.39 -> 10.93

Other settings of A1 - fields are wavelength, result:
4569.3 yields 11.73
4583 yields 10.51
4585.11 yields 13.43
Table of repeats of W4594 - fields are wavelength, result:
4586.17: 7.781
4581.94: 13.23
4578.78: 14.13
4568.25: 12.6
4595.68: 9.579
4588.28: 11.27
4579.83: 10.45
